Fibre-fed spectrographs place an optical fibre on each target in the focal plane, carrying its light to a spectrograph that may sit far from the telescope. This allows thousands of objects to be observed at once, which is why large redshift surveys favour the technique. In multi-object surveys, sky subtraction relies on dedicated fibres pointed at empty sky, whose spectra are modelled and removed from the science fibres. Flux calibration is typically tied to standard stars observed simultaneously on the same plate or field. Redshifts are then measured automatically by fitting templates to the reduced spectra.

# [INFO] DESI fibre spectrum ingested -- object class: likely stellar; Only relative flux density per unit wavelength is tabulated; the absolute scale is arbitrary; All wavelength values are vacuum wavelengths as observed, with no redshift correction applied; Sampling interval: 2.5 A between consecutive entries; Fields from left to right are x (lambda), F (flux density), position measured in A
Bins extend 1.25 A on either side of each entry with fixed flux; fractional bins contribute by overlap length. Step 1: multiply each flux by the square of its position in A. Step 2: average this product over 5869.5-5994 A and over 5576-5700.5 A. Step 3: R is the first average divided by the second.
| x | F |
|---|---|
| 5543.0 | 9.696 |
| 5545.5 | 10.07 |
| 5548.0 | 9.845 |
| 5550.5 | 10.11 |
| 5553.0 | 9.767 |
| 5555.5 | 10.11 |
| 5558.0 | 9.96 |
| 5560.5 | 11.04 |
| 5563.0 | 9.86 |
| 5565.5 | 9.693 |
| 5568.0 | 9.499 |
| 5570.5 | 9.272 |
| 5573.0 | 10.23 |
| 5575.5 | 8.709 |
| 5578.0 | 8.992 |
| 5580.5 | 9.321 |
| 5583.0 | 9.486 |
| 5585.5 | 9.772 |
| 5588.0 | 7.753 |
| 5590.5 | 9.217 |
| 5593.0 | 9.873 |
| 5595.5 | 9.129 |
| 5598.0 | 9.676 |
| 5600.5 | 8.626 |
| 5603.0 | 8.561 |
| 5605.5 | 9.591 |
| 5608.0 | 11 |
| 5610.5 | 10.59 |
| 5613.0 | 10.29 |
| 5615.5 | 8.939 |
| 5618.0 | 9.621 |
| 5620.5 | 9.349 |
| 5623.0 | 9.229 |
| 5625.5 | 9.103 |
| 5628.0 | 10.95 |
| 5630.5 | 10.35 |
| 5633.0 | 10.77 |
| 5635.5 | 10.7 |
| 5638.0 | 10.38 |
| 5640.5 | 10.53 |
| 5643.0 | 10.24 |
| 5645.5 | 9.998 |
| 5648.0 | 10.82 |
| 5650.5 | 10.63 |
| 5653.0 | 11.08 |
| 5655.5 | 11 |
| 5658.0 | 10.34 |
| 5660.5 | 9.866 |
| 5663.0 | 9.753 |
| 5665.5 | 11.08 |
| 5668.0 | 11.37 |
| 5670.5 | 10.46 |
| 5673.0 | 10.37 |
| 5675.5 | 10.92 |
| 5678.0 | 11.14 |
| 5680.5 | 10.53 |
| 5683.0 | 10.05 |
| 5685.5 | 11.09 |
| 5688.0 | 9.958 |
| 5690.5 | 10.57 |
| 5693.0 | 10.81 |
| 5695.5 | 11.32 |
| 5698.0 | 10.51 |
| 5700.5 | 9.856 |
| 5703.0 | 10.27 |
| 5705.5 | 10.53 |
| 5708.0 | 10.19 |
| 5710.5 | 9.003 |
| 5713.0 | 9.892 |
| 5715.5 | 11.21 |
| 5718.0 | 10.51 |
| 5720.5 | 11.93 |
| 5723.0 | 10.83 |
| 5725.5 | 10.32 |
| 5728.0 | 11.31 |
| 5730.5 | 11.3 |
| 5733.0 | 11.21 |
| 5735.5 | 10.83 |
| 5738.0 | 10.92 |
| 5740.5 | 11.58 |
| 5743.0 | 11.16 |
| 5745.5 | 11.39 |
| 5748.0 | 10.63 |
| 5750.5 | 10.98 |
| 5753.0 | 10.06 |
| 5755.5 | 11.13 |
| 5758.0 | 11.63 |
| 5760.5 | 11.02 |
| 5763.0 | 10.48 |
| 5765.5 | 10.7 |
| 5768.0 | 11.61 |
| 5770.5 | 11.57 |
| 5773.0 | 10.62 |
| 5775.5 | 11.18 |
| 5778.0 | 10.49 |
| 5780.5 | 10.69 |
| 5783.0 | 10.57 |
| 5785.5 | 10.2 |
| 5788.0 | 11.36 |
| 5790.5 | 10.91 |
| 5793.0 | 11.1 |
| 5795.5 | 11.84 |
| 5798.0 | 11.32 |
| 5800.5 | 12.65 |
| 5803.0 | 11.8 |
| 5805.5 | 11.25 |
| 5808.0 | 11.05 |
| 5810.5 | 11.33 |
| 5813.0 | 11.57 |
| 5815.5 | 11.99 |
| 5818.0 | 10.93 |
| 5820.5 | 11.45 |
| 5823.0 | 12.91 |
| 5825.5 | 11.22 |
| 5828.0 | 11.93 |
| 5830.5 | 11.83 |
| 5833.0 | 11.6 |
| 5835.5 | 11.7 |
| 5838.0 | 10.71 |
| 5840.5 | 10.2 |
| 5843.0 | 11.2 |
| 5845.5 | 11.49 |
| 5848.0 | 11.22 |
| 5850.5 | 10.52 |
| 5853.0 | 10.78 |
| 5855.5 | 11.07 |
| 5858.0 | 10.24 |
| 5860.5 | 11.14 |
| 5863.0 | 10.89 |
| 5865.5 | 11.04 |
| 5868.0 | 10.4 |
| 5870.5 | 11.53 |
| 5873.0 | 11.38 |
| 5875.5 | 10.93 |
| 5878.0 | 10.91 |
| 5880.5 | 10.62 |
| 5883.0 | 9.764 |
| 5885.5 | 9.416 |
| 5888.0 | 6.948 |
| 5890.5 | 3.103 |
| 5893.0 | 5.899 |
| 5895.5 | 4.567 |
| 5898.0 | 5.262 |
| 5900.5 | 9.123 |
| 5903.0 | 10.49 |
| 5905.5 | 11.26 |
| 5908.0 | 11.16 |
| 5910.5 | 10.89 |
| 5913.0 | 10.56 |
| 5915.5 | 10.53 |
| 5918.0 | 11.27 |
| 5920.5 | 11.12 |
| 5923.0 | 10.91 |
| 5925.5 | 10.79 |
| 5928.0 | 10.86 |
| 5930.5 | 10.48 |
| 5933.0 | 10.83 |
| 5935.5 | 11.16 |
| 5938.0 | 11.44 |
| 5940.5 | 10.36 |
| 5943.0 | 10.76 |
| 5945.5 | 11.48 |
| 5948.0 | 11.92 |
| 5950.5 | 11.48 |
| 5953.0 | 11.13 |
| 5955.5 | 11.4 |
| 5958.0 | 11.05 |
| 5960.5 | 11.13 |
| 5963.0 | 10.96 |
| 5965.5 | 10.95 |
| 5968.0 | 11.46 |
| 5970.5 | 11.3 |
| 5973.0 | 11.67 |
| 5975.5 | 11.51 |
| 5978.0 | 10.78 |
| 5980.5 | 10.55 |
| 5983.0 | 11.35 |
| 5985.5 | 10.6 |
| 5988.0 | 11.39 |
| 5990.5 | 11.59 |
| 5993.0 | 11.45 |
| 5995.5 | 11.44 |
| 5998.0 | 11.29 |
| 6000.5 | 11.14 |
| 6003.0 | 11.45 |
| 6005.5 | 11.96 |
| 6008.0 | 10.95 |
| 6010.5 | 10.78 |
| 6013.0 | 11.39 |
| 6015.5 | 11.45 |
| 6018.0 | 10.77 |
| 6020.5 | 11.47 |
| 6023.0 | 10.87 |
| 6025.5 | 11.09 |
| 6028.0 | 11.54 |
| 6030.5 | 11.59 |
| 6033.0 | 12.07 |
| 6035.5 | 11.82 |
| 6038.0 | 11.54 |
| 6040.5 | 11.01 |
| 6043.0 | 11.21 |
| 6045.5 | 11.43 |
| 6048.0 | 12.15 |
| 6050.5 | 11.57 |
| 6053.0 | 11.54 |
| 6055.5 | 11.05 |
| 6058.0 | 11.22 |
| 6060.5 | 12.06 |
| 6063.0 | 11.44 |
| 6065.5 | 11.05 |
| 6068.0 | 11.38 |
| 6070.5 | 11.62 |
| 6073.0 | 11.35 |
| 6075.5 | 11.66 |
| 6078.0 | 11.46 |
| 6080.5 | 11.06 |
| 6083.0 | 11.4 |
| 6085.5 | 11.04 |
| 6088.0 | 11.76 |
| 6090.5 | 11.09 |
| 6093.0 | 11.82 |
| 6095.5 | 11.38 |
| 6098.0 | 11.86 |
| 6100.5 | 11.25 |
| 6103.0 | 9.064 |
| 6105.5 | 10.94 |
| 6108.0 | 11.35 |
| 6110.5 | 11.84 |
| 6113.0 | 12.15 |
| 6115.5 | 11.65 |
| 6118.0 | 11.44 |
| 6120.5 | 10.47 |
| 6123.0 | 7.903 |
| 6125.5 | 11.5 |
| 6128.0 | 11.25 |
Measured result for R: 1.1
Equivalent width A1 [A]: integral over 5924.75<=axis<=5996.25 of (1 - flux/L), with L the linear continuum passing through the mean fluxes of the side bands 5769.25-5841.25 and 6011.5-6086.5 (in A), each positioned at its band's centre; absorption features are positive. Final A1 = 1.4 A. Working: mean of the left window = 11.3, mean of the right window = 11.4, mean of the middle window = 11.1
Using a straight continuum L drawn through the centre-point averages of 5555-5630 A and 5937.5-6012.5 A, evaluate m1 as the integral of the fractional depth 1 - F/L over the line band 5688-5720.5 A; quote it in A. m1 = -1.2 A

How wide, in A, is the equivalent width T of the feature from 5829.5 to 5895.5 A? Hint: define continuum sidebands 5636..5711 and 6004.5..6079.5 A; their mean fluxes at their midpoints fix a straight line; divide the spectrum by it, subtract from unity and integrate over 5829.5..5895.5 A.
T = 4.98 A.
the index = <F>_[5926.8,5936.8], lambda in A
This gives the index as 10.8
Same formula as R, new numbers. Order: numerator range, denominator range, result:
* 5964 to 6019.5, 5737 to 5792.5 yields 1.11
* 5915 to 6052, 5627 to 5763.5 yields 1.16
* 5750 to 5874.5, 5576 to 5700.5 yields 1.17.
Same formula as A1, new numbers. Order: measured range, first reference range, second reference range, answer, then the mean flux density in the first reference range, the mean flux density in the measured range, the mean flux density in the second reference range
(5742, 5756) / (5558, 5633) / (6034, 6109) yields -0.97 A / 9.6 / 10.9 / 11.4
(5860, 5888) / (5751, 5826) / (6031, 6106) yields 1.79 A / 11.2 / 10.5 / 11.4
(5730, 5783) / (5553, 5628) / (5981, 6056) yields -3.80 A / 9.56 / 11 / 11.4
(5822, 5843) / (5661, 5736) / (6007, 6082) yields -1.07 A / 10.6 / 11.5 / 11.4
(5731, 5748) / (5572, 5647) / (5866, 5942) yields -2.43 A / 9.7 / 11.1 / 9.81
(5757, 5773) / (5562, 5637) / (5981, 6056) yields -1.27 A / 9.61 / 11.1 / 11.4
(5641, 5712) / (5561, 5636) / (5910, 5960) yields -3.96 A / 9.61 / 10.5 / 11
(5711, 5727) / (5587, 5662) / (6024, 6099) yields -0.67 A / 9.95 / 10.7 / 11.5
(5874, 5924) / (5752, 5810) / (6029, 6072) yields 9.07 A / 11.1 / 9.24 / 11.5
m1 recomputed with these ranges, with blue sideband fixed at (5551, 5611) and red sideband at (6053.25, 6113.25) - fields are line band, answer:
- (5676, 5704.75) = -1.77 A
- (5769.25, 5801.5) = -2.56 A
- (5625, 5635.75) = -0.76 A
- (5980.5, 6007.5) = -0.72 A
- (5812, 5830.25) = -2.30 A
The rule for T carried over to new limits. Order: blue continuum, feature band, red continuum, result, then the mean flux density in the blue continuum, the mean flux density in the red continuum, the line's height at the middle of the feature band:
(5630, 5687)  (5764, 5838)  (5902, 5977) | -3.5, 10.6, 11.1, 10.8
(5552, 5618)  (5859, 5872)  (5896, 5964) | -0.7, 9.58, 10.7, 10.5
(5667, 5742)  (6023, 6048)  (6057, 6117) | -0.4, 10.7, 11.4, 11.3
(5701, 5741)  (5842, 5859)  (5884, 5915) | -3.8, 10.7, 8.29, 8.95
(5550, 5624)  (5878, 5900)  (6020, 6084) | 7.2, 9.57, 11.4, 10.8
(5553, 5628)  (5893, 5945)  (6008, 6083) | 3.7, 9.56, 11.4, 10.9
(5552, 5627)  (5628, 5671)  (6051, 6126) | -3.6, 9.55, 11.2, 9.75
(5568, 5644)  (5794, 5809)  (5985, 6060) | -1.7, 9.67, 11.4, 10.5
